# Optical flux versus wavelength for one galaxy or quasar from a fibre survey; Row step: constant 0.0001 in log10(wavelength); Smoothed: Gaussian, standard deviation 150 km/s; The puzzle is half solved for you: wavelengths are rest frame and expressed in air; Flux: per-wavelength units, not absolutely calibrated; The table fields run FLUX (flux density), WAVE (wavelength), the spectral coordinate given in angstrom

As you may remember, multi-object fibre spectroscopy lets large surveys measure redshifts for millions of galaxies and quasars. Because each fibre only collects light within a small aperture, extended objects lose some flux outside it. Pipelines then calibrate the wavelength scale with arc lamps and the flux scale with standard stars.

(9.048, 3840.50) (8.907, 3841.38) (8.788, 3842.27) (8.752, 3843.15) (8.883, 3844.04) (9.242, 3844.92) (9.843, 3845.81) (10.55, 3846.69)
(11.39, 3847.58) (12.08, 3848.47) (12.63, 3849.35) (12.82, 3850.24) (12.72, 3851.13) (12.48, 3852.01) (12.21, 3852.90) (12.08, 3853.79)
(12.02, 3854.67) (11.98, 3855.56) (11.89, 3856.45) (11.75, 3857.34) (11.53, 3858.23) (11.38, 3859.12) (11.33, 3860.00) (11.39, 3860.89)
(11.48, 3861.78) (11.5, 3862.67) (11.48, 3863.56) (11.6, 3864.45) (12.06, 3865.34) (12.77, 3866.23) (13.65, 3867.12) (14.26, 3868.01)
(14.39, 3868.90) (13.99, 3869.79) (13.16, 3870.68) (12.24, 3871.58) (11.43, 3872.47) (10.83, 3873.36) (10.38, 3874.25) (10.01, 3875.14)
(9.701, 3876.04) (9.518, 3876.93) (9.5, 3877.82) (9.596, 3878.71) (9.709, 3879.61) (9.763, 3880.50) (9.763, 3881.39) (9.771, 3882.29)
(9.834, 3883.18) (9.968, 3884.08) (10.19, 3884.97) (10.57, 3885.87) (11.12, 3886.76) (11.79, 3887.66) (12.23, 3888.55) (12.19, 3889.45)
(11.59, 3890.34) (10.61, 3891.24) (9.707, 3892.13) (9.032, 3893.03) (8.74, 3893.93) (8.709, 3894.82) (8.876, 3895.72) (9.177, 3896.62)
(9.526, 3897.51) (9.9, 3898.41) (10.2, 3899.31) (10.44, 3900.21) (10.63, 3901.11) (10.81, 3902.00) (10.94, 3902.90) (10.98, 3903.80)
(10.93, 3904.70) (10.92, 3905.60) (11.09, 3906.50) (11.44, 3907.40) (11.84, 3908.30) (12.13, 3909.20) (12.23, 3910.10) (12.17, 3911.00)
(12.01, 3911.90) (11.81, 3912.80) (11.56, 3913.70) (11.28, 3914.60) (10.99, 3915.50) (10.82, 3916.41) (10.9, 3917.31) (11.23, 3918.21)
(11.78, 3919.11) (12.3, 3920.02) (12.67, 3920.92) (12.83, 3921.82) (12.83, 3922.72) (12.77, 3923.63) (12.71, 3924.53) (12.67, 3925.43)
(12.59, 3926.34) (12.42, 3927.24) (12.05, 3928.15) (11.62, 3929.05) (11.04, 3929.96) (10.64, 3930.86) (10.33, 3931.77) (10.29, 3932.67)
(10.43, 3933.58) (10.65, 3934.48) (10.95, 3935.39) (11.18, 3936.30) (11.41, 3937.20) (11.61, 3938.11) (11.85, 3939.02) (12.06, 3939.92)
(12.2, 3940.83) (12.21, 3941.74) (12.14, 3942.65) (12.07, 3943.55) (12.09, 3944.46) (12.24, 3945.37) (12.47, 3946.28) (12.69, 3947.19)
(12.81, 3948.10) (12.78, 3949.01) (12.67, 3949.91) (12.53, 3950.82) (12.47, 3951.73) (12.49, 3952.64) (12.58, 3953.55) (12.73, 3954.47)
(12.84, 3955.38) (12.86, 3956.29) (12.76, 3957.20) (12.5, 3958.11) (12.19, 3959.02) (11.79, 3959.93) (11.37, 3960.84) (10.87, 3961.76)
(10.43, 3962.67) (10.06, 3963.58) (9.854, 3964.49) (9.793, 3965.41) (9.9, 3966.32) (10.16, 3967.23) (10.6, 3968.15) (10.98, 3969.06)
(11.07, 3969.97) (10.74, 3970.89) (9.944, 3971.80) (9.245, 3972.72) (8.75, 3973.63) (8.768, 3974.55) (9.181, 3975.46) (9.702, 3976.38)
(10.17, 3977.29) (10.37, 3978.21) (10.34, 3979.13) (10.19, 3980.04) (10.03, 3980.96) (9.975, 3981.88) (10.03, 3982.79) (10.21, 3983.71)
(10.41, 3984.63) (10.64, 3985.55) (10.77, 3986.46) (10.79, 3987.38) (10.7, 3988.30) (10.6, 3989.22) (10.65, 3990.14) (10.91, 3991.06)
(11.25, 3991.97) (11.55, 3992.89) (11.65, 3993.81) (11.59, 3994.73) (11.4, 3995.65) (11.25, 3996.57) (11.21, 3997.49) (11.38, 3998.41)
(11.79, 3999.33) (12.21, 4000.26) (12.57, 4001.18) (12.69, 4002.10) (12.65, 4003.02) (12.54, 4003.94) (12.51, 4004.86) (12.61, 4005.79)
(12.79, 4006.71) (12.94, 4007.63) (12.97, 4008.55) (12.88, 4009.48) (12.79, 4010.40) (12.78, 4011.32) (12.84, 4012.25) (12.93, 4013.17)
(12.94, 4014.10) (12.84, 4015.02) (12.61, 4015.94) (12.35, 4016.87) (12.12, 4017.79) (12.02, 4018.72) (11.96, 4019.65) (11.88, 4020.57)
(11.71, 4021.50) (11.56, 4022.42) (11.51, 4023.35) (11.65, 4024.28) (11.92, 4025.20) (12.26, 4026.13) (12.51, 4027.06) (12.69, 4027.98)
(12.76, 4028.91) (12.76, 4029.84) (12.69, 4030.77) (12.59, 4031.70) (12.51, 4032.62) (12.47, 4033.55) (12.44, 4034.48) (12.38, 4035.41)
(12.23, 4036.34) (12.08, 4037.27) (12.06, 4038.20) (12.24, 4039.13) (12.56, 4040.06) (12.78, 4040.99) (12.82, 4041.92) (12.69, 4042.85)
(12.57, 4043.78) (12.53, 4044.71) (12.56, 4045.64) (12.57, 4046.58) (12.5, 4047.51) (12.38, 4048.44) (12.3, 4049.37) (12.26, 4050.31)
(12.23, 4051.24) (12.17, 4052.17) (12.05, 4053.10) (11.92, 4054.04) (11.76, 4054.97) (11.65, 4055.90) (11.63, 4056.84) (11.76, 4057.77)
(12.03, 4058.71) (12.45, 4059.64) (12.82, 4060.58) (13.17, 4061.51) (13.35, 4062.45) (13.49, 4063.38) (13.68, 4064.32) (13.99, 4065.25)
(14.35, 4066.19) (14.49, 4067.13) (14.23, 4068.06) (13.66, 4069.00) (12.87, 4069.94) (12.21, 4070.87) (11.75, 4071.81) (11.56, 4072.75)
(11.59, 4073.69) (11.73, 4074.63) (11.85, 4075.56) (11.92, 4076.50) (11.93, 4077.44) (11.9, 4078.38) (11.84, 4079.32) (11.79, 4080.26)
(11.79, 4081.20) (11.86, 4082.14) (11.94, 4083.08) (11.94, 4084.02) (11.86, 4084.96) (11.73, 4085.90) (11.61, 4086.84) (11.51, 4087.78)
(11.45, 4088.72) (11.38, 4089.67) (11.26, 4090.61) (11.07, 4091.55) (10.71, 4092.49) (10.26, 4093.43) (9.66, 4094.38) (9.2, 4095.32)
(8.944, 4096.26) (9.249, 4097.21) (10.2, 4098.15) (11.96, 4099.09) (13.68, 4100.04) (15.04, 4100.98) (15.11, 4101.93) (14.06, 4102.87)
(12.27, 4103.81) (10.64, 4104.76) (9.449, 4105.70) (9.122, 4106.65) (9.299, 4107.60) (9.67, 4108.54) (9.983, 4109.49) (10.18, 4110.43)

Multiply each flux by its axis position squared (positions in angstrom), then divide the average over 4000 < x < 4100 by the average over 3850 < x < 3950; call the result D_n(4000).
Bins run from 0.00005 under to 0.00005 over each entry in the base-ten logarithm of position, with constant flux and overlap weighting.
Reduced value 1.15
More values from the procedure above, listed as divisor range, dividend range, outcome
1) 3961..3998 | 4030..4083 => 1.24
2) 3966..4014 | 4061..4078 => 1.20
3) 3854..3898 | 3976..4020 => 1.12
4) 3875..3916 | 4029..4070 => 1.29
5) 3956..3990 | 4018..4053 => 1.21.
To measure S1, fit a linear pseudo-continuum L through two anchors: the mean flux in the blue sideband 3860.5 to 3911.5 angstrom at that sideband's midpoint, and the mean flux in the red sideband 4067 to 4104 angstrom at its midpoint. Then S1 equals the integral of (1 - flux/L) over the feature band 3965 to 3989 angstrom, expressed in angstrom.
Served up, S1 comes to 2.59 angstrom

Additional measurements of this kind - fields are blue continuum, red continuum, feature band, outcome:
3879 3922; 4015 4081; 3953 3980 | 1.7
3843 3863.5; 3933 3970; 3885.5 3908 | 2.0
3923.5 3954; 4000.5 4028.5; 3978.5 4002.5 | 2.5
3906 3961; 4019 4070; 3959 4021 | 5.1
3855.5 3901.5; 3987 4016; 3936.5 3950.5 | -0.8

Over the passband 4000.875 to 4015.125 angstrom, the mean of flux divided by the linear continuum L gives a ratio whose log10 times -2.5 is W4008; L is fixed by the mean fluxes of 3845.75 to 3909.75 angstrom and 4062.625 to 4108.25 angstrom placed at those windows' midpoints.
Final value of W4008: -0.106 mag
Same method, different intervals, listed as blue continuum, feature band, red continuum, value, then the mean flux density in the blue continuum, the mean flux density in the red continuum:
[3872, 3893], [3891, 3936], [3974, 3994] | -0.07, 10.4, 10.4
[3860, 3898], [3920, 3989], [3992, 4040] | 0.03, 10.9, 12.3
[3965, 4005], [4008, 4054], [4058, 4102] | -0.09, 10.8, 12.1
